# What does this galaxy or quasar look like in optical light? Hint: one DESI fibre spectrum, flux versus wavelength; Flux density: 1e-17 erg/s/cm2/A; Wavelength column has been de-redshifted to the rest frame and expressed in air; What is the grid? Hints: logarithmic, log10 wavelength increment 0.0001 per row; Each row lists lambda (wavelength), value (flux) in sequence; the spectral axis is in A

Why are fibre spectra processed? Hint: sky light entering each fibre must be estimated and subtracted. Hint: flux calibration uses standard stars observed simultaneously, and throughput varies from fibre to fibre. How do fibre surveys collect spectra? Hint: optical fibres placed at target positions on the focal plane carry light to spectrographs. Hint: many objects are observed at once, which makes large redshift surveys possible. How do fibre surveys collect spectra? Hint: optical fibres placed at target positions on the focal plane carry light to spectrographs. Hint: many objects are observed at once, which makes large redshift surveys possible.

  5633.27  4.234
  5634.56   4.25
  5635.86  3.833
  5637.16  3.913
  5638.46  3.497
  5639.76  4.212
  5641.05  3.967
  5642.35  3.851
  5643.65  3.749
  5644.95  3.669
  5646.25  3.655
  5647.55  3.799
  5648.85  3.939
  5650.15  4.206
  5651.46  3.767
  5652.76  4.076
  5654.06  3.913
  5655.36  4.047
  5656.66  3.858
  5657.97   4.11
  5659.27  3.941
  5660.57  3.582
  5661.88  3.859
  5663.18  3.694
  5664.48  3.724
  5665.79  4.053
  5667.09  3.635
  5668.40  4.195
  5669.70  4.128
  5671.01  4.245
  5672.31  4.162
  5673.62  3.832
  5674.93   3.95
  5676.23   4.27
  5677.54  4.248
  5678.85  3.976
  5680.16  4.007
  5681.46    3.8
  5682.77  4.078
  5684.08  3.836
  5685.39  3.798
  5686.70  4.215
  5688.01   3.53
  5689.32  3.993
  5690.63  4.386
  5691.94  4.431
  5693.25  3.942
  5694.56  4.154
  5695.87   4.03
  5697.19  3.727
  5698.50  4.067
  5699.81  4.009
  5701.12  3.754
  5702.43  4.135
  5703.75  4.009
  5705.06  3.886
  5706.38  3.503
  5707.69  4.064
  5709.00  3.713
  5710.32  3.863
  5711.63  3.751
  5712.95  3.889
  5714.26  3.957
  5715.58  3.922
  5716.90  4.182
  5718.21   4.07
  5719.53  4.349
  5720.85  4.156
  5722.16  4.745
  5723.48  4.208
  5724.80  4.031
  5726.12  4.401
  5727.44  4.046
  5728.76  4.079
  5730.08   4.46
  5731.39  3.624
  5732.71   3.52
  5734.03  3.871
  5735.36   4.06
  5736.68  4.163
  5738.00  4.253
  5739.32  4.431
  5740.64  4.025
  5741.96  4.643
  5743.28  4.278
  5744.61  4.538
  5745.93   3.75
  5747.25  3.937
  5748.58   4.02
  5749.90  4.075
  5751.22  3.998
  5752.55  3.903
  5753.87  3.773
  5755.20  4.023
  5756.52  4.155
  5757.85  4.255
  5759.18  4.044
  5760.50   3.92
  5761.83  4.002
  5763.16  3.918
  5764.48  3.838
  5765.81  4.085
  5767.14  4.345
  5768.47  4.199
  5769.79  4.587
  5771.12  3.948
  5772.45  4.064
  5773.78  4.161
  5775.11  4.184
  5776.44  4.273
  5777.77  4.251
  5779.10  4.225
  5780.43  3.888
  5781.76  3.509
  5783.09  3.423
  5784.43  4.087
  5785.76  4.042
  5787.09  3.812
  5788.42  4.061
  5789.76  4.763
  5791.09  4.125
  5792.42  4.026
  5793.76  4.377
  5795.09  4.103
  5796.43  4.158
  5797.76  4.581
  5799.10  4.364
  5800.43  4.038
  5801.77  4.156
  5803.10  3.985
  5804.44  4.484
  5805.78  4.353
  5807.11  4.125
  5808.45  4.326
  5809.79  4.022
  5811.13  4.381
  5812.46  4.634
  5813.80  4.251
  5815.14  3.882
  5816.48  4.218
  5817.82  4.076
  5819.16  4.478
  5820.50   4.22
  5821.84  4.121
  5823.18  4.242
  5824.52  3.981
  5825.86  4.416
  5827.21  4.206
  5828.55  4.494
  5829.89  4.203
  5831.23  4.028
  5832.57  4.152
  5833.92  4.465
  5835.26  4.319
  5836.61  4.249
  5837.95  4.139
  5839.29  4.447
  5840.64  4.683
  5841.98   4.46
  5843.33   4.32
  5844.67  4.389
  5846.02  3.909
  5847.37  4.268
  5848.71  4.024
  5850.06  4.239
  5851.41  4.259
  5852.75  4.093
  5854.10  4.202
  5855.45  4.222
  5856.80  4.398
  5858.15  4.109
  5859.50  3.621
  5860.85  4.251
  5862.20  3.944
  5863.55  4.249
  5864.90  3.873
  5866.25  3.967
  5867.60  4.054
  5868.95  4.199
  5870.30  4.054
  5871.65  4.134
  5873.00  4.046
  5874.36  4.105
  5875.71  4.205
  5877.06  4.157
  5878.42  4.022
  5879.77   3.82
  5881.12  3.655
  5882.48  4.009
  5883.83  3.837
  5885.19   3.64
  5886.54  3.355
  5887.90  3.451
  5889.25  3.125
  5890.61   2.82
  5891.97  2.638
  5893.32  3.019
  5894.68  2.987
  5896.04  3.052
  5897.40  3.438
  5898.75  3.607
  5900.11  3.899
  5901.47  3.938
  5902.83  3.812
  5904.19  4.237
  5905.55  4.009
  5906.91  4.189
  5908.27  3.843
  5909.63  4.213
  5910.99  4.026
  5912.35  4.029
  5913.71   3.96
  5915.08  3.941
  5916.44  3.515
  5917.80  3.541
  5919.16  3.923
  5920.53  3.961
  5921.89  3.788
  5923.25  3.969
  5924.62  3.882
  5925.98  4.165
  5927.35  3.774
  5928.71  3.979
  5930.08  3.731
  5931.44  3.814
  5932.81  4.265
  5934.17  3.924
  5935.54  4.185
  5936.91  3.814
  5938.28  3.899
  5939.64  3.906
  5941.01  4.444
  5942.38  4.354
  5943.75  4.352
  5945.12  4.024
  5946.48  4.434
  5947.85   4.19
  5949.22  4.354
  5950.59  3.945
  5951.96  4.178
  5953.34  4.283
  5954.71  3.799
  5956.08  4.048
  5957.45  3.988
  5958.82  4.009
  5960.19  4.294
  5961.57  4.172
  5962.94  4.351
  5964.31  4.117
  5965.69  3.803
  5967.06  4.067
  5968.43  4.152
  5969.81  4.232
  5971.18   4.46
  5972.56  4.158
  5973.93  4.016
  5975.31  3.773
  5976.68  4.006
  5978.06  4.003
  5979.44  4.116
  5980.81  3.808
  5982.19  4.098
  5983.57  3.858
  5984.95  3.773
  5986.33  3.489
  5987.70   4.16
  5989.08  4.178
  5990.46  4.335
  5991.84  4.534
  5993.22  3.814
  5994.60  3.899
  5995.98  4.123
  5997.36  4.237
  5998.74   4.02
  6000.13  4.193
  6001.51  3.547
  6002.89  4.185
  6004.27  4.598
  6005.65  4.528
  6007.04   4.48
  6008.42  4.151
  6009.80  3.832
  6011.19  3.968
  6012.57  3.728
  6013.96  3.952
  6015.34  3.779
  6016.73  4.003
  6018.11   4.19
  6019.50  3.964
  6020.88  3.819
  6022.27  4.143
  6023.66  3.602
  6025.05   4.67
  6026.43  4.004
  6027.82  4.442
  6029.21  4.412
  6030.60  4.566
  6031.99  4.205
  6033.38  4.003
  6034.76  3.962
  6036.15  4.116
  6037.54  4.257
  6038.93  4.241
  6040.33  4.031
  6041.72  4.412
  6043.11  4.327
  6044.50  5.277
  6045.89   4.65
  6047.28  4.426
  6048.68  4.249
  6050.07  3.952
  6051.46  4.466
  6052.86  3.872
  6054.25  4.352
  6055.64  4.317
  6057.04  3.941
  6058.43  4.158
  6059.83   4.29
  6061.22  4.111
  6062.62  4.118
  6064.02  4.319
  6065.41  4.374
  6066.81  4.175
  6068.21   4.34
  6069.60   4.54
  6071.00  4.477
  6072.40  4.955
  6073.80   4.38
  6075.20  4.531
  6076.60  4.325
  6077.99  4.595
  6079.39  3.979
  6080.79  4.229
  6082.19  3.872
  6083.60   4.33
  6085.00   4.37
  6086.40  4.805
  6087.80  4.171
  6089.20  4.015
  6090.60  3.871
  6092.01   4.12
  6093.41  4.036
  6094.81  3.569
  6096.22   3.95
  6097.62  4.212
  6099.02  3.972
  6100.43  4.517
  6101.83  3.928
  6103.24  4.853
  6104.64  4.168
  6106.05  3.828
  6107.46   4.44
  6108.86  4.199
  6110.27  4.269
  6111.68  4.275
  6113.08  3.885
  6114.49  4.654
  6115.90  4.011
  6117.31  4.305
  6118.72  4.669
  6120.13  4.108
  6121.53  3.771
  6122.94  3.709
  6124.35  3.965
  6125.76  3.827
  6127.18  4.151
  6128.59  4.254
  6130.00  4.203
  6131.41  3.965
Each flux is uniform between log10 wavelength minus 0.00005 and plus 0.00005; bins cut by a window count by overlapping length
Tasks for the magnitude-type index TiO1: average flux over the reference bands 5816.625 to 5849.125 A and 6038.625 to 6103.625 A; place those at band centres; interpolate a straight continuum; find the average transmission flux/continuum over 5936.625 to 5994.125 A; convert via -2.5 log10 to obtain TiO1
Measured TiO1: 0.05 mag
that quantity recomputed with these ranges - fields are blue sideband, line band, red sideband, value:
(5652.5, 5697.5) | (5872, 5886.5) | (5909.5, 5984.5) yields 0.026 mag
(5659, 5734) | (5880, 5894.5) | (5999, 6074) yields 0.223 mag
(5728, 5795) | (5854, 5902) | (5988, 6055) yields 0.097 mag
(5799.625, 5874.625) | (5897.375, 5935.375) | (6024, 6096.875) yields 0.082 mag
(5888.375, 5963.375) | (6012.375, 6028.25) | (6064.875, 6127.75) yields 0.012 mag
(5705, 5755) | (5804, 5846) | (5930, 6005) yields -0.054 mag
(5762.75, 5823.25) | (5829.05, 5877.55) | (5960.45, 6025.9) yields -0.012 mag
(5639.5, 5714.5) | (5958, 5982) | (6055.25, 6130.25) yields 0.011 mag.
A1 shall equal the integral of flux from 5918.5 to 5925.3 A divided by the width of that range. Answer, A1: 3.9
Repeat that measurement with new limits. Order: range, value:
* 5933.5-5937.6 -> 3.97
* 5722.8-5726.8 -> 4.21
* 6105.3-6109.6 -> 4.15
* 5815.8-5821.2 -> 4.25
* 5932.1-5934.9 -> 4.09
